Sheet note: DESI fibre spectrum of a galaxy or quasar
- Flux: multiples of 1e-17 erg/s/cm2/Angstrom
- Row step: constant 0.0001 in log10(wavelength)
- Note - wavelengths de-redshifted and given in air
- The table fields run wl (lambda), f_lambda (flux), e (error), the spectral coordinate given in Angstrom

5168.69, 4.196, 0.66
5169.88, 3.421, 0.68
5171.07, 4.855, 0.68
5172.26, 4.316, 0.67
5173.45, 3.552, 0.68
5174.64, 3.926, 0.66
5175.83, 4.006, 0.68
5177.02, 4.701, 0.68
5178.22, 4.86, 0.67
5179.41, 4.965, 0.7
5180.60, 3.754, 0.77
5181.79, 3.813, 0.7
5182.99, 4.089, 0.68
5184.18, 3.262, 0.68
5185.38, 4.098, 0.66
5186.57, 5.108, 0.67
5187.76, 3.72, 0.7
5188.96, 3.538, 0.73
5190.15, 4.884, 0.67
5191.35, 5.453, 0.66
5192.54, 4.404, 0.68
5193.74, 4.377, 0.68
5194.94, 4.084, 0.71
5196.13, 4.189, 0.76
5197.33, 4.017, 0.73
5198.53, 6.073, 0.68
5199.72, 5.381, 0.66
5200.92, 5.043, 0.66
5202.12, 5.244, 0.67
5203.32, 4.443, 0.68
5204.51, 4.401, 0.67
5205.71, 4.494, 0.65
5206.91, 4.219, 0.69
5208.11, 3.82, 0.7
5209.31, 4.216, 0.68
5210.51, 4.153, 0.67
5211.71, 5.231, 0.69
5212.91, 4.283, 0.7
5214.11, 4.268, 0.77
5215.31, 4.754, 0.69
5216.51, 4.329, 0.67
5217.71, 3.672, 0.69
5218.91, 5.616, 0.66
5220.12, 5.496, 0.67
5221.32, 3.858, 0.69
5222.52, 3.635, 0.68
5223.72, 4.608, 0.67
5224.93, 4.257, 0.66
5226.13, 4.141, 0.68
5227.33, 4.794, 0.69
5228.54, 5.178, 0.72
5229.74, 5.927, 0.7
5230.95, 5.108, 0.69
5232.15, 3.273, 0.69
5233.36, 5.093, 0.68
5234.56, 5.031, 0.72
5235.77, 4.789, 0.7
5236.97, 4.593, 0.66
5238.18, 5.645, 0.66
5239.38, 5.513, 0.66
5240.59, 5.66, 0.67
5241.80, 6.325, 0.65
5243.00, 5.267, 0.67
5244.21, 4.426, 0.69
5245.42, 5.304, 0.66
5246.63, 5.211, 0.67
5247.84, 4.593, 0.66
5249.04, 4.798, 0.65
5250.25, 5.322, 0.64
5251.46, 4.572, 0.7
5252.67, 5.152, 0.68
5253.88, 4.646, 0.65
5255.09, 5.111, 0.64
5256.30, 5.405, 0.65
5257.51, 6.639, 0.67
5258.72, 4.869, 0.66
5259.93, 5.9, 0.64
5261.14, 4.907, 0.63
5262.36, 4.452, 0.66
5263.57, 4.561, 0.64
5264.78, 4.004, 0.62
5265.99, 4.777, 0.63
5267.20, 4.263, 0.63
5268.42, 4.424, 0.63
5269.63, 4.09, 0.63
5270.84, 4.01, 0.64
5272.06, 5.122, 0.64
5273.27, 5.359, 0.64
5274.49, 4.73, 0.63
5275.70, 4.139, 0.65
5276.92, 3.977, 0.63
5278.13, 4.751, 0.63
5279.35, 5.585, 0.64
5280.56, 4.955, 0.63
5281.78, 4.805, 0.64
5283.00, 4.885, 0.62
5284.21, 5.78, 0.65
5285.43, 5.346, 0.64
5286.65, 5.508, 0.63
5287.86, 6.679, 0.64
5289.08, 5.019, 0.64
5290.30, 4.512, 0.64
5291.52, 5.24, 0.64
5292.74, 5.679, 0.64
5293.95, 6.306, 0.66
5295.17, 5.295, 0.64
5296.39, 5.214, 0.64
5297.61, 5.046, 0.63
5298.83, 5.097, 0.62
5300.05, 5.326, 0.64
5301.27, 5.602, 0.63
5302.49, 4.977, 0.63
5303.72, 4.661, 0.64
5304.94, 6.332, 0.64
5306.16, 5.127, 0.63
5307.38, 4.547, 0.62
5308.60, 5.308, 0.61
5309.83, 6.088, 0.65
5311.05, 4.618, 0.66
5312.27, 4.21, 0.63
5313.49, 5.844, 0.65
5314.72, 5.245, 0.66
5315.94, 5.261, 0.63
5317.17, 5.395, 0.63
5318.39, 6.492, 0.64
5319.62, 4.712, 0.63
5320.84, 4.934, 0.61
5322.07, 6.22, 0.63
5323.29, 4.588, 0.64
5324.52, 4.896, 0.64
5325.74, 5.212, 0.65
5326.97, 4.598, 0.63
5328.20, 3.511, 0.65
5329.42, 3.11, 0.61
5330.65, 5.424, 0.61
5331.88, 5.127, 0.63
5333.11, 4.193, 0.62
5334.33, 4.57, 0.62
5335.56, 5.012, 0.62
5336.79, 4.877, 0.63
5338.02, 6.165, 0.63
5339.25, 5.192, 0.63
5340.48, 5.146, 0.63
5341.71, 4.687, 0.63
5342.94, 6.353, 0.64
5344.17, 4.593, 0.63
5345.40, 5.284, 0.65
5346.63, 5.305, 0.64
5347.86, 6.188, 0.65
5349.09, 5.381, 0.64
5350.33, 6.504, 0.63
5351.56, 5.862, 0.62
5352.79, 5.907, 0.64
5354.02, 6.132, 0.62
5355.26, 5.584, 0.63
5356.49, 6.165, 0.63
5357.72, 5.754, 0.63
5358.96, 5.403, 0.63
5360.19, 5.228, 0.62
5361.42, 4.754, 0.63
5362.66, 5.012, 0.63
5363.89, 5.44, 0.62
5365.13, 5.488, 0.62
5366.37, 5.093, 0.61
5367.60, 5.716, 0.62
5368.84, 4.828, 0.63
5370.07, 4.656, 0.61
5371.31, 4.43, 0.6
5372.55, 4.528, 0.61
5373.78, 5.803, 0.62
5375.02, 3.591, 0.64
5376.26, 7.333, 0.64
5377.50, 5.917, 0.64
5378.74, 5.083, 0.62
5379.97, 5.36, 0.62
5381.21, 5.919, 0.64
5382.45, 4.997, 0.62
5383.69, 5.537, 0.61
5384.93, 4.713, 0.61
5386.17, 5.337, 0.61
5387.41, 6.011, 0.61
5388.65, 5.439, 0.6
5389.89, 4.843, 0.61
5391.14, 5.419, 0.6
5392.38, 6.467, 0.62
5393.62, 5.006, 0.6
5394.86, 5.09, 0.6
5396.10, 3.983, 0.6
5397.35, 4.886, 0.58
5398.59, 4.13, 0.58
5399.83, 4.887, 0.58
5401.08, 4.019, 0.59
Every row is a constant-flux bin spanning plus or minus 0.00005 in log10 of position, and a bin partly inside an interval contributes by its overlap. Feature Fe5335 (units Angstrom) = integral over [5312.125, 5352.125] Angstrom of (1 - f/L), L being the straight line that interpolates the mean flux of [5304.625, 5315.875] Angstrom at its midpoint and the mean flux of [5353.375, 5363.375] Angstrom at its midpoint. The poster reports 1.4 Angstrom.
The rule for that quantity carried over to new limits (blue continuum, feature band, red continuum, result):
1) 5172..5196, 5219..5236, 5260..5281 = -0.9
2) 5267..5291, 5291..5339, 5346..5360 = 1.9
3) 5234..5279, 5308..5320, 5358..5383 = -0.6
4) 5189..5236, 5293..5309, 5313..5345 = -1.2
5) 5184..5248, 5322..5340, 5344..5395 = 1.5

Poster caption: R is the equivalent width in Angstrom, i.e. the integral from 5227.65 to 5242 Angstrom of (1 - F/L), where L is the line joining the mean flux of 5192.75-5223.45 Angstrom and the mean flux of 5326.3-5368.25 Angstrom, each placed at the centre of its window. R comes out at -1.43 Angstrom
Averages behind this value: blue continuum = 4.53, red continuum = 5.26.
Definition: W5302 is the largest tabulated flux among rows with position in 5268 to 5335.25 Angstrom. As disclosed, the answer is 6.679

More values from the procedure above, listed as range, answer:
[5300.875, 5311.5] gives 6.332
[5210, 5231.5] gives 5.927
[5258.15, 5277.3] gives 5.9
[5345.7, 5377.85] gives 7.333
